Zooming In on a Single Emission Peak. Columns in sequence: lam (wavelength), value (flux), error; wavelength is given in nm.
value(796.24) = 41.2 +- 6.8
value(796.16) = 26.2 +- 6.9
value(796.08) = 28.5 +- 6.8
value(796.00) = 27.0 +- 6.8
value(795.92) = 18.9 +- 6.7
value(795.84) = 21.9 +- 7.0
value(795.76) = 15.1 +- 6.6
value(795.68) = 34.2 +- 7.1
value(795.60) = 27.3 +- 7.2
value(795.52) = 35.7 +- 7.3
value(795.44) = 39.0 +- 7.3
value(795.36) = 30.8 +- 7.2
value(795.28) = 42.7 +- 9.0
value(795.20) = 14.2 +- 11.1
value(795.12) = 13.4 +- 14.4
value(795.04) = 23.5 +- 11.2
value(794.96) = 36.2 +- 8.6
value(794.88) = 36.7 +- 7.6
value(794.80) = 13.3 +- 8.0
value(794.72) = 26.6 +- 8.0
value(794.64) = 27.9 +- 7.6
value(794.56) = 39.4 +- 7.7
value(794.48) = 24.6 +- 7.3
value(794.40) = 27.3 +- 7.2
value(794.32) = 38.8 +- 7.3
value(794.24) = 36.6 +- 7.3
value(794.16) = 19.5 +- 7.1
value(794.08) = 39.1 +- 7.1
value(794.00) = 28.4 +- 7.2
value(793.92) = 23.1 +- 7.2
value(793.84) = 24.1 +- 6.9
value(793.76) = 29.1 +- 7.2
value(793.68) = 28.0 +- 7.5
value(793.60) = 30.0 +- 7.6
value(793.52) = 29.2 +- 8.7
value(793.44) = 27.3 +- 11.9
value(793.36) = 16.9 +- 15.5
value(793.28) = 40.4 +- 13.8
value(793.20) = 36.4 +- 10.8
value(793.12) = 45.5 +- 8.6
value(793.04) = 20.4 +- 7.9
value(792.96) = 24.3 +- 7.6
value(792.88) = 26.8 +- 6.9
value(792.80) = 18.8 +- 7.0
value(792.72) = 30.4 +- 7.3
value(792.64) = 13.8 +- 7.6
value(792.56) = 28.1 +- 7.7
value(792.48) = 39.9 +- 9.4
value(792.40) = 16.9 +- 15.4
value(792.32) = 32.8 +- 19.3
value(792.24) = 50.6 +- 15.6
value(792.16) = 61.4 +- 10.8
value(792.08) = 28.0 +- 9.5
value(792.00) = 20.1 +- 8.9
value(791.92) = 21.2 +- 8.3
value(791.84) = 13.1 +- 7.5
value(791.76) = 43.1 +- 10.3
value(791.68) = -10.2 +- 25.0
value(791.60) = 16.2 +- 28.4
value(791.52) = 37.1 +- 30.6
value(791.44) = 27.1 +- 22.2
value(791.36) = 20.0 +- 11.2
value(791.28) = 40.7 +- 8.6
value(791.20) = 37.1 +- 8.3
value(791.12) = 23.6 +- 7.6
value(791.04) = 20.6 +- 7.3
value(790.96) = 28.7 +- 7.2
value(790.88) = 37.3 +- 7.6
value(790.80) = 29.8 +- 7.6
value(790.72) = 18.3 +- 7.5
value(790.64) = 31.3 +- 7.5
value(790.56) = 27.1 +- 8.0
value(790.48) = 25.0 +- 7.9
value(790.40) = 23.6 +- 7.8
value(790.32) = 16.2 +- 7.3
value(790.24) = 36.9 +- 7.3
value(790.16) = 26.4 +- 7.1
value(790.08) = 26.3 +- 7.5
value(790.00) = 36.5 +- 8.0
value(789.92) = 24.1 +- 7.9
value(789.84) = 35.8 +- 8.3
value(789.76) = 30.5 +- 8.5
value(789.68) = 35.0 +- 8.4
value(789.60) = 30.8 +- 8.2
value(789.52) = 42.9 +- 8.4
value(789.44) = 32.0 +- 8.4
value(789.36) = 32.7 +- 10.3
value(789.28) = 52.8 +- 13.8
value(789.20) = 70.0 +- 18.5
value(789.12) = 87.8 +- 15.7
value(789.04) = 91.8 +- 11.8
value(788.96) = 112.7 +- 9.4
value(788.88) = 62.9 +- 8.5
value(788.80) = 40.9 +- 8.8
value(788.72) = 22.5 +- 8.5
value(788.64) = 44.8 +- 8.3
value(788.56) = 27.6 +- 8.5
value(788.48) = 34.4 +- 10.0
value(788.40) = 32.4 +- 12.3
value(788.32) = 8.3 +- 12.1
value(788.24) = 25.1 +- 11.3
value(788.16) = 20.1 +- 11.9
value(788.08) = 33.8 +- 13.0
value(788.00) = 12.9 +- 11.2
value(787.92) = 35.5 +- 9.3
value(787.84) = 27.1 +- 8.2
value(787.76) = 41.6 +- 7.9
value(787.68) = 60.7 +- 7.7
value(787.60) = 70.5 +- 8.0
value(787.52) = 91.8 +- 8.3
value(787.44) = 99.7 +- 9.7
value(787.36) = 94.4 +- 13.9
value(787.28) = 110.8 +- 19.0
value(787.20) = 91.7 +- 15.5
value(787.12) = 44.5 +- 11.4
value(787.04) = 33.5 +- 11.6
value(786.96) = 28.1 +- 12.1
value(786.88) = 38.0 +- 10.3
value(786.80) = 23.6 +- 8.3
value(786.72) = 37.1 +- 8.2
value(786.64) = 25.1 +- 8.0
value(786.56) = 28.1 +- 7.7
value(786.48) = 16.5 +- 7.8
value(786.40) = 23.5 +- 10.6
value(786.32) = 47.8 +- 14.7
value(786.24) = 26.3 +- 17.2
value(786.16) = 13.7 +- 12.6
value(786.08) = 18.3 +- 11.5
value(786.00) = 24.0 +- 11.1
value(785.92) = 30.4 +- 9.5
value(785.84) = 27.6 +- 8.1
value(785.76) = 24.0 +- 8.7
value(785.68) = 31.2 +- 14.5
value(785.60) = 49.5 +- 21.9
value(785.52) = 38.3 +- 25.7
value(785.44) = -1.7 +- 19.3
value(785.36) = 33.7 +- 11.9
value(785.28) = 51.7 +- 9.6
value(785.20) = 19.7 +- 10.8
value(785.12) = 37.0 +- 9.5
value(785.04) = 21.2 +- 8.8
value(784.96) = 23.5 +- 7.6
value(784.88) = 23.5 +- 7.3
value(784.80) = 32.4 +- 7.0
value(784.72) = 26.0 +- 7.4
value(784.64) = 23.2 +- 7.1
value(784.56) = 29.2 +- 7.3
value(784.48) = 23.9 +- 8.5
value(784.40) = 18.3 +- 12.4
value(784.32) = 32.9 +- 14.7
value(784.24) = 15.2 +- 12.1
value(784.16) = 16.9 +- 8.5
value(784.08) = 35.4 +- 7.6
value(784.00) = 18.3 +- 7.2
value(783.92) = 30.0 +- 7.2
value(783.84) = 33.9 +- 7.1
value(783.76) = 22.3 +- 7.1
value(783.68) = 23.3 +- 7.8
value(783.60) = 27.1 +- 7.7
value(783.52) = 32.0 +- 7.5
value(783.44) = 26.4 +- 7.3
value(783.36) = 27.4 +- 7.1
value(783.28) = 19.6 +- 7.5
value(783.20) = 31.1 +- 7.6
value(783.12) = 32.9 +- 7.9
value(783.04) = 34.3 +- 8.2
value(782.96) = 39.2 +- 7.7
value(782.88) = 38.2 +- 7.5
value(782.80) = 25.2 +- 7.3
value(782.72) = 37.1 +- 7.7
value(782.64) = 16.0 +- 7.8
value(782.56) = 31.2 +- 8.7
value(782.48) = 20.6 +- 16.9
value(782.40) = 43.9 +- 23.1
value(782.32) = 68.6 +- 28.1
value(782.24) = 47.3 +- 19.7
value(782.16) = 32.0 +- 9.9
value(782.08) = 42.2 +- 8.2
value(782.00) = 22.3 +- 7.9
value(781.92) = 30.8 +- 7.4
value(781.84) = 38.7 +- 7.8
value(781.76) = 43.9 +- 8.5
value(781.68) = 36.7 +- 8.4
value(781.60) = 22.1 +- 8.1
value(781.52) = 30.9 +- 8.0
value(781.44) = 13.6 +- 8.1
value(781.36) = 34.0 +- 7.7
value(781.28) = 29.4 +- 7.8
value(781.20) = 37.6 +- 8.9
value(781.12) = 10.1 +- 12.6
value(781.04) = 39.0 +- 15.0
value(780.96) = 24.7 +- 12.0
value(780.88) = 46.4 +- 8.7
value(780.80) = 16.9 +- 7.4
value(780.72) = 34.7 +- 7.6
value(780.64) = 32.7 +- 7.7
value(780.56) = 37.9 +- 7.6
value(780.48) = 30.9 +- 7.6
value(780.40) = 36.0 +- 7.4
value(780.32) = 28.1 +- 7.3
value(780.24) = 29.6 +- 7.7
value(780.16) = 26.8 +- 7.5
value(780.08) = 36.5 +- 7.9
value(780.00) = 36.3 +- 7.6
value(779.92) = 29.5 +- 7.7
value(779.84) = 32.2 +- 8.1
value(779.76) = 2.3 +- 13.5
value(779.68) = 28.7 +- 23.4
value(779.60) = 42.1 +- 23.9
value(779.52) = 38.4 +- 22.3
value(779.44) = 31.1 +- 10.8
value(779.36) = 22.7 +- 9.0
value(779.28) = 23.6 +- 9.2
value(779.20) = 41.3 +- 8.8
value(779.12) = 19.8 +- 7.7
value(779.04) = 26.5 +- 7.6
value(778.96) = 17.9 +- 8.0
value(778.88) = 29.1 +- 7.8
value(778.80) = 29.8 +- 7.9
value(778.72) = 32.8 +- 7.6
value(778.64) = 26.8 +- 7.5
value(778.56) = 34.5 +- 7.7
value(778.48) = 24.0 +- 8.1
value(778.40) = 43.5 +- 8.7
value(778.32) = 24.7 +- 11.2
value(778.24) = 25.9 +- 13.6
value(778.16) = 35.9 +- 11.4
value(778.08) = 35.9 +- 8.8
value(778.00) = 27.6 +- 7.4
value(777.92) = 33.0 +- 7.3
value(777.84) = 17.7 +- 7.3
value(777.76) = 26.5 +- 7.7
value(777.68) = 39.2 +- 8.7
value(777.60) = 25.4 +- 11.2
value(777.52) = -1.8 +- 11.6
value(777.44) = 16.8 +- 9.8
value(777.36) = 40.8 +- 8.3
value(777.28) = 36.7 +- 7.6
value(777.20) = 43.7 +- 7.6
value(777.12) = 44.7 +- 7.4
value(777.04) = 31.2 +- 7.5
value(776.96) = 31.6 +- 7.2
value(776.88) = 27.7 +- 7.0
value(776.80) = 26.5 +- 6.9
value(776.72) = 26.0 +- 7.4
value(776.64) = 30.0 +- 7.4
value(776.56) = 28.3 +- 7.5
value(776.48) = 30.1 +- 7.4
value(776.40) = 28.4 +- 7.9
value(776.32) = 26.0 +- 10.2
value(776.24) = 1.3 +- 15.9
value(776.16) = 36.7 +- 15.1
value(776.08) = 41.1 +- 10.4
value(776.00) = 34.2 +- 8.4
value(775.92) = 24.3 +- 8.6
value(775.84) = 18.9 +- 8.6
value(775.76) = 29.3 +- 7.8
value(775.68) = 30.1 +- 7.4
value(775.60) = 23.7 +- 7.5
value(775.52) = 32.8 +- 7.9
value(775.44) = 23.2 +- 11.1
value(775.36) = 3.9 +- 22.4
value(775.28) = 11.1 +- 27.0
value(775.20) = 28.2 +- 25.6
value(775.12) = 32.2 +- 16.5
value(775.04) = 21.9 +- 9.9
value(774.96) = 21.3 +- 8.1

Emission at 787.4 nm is [S II] 6716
